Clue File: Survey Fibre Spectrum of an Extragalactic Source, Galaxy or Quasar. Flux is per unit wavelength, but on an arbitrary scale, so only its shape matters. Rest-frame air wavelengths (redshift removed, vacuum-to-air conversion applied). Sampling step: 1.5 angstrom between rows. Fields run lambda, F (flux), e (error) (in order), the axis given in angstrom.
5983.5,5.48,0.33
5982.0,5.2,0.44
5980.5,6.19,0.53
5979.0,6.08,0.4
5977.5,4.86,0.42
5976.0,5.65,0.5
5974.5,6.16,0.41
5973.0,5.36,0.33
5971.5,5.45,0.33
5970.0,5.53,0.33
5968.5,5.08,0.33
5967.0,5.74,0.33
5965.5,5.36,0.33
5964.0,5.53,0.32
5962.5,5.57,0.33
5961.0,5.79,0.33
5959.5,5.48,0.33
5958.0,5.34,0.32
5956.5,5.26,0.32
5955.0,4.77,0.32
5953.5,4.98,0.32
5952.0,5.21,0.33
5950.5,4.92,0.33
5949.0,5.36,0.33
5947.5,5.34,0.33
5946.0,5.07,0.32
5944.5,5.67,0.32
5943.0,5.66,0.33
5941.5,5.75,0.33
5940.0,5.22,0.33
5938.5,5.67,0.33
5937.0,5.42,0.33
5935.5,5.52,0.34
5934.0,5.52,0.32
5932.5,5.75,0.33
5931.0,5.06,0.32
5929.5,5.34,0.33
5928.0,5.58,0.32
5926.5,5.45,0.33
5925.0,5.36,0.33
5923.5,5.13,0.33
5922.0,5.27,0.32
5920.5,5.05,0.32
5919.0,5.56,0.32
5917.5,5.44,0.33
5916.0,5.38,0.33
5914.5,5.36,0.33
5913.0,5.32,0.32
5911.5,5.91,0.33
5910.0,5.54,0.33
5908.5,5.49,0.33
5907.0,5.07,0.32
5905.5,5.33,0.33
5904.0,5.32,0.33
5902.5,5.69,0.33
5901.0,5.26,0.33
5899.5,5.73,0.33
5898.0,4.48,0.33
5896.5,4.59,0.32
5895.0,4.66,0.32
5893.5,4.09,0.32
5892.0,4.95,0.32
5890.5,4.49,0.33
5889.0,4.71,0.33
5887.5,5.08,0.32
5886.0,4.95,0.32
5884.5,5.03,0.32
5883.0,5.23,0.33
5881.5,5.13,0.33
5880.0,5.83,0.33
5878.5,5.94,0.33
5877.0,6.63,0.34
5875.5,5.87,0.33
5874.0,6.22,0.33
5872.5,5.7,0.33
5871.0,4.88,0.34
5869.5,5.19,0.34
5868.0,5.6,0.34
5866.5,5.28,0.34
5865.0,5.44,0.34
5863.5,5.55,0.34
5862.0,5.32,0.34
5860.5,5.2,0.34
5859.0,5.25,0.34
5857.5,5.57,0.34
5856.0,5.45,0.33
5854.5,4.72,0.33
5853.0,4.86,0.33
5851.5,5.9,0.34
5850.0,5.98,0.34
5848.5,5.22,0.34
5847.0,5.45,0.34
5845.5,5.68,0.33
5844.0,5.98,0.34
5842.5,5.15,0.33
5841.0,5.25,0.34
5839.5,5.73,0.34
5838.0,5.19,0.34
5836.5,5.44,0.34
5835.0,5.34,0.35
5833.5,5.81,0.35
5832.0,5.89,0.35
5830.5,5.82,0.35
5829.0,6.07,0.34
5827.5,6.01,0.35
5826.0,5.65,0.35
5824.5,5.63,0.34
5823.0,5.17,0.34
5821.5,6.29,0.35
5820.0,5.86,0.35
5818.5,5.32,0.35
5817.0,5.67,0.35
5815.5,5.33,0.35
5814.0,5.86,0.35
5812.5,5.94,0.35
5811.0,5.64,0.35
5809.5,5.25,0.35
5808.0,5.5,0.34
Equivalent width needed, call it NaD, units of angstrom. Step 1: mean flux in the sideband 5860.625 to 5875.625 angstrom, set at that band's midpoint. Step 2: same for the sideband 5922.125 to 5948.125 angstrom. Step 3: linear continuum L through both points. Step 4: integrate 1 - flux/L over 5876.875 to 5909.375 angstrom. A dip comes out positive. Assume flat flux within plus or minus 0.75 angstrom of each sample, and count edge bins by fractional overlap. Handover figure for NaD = 1.9 angstrom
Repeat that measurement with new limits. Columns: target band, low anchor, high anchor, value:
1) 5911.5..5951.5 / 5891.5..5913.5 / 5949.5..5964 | -1.4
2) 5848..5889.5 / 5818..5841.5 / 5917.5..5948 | 1.1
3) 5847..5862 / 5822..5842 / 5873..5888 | 0.7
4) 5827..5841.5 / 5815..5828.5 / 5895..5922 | -0.1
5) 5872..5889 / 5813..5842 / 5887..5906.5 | -1.5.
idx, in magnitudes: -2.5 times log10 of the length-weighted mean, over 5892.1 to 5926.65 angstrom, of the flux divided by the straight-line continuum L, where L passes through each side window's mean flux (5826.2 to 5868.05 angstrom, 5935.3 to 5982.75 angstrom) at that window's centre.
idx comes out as 0.05 mag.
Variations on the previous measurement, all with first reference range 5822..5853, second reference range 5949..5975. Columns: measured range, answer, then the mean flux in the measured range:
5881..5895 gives 0.142 mag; 4.84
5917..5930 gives 0.019 mag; 5.35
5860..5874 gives 0.030 mag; 5.4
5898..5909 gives 0.027 mag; 5.35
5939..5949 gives -0.008 mag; 5.45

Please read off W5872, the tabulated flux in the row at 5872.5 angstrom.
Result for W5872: 5.7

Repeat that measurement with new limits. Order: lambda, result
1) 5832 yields 5.89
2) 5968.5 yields 5.08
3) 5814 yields 5.86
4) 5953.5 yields 4.98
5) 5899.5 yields 5.73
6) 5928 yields 5.58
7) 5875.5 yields 5.87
